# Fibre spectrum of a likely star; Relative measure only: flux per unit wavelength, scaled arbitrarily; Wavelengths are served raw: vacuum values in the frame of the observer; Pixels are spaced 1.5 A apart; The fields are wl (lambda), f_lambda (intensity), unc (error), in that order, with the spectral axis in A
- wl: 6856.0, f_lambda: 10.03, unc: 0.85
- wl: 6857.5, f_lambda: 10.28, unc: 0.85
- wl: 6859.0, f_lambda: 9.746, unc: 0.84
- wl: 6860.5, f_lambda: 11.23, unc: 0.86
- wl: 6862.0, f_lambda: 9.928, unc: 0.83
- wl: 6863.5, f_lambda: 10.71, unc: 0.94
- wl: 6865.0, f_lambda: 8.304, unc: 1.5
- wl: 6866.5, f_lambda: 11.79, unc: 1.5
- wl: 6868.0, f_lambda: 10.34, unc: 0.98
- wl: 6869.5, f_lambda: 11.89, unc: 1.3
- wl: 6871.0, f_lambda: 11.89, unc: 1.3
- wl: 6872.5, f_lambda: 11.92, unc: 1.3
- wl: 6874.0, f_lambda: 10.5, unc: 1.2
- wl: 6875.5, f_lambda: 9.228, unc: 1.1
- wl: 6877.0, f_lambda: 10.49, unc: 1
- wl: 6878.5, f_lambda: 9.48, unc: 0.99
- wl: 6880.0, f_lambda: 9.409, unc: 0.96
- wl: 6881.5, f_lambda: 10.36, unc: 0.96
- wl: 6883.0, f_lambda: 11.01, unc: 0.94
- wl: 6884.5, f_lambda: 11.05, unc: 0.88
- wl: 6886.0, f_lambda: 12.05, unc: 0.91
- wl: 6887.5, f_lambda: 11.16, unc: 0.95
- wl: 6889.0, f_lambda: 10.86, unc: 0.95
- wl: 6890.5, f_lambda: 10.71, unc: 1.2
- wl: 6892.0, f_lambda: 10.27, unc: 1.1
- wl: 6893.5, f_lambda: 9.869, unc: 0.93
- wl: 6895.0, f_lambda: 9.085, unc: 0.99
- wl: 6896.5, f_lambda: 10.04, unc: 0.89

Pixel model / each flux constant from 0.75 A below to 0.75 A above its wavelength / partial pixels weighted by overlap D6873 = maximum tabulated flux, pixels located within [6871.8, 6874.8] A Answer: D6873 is 11.92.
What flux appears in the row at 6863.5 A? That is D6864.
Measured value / 10.71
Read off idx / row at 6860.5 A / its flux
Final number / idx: 11.23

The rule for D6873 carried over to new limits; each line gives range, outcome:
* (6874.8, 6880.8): 10.49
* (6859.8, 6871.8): 11.89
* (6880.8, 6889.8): 12.05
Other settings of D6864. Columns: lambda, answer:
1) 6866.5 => 11.79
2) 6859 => 9.746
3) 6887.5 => 11.16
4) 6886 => 12.05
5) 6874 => 10.5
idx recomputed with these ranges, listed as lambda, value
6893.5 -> 9.869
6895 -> 9.085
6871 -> 11.89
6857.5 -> 10.28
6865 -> 8.304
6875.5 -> 9.228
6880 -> 9.409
